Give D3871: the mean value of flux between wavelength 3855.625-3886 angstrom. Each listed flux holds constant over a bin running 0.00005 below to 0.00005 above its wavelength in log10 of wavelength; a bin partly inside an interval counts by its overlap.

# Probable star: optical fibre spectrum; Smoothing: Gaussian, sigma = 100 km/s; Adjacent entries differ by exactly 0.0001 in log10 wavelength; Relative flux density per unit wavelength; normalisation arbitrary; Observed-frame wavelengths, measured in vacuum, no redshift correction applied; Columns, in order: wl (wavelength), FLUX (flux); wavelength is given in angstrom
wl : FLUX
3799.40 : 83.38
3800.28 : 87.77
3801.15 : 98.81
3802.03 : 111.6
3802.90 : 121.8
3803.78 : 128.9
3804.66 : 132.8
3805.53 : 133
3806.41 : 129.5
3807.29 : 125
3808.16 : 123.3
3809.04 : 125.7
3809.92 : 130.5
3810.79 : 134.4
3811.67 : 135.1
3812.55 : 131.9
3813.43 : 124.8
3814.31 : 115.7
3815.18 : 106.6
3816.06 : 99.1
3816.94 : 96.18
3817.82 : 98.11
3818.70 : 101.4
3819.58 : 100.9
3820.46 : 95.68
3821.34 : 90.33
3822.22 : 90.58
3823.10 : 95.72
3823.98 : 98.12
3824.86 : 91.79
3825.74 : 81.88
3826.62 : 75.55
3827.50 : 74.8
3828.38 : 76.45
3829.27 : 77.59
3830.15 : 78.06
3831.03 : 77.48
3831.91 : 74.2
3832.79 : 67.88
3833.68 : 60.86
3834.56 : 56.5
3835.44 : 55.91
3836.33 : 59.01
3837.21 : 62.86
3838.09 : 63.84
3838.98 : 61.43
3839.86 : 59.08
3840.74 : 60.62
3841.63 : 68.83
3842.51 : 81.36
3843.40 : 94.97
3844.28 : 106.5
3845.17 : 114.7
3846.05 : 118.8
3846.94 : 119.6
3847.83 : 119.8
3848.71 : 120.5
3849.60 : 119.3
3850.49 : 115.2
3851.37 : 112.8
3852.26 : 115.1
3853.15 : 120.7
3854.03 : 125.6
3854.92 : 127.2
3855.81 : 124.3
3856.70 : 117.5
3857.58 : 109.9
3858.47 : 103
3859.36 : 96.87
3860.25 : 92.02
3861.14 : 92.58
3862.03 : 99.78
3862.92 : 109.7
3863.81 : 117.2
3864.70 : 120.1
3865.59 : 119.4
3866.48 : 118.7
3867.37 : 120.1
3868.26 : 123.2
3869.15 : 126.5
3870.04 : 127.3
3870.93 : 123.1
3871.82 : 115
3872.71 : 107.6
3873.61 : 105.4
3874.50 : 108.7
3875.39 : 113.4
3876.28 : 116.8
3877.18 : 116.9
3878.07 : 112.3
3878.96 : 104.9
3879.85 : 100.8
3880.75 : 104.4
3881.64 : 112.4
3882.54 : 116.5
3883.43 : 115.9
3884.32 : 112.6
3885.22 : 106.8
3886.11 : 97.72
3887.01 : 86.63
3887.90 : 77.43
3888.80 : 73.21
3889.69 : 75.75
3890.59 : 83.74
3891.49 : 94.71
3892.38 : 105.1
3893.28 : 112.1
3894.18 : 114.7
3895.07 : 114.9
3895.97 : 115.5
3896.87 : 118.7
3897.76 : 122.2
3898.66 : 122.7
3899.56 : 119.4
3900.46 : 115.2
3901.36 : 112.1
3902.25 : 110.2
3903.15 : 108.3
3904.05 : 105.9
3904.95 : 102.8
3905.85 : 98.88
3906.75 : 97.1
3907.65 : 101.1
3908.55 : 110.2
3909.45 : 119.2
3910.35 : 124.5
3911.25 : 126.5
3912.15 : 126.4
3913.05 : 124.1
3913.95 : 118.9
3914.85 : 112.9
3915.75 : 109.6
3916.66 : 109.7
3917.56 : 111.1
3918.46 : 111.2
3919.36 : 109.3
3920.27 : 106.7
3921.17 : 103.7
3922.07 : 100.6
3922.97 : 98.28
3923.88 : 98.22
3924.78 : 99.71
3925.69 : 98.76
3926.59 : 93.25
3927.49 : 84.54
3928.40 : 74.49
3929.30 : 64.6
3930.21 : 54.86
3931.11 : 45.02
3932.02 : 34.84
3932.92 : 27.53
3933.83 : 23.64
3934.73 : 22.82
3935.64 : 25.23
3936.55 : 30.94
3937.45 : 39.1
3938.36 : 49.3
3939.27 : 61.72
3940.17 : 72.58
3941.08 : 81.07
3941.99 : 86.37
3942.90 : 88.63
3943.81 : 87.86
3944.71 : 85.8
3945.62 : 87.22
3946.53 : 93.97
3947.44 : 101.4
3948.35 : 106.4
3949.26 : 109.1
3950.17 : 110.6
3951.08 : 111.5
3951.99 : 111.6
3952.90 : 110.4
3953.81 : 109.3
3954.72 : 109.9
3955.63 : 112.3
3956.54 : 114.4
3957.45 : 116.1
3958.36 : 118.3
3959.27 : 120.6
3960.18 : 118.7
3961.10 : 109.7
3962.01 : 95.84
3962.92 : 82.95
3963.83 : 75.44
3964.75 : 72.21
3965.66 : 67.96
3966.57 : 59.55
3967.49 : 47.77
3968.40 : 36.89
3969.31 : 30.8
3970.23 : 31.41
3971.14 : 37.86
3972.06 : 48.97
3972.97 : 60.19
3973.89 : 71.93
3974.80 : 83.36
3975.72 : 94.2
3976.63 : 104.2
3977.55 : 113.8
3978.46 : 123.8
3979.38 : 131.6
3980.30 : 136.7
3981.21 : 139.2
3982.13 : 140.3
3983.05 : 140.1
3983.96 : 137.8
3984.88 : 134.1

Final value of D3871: 112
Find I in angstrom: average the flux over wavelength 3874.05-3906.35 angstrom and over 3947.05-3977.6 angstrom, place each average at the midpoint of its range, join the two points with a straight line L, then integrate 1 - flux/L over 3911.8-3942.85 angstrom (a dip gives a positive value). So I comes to 5.7 angstrom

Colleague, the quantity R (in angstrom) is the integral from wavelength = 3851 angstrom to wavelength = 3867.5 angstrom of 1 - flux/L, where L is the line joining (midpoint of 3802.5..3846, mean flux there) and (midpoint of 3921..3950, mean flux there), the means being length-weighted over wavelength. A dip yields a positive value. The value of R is -4.6 angstrom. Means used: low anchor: 95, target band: 113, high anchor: 72.9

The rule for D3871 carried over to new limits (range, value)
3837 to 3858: 102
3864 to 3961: 99.6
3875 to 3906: 106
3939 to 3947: 83.3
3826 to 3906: 101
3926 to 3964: 82.6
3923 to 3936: 62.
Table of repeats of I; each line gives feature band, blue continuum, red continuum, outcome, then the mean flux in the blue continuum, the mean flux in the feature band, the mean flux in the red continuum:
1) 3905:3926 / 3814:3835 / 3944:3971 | -4.6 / 86.5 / 109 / 91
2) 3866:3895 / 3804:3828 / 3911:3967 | -2.6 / 109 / 107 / 89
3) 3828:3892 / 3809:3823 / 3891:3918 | 6.8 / 110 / 99.7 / 113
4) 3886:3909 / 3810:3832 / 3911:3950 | -4.2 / 97.8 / 104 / 83.6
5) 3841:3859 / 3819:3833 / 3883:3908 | -3.9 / 84.6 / 111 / 104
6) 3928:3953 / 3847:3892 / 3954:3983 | 6.6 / 110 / 70.9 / 91.4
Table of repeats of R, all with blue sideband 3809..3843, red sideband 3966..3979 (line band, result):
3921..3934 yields 0.05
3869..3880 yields -4.43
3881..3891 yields -2.11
